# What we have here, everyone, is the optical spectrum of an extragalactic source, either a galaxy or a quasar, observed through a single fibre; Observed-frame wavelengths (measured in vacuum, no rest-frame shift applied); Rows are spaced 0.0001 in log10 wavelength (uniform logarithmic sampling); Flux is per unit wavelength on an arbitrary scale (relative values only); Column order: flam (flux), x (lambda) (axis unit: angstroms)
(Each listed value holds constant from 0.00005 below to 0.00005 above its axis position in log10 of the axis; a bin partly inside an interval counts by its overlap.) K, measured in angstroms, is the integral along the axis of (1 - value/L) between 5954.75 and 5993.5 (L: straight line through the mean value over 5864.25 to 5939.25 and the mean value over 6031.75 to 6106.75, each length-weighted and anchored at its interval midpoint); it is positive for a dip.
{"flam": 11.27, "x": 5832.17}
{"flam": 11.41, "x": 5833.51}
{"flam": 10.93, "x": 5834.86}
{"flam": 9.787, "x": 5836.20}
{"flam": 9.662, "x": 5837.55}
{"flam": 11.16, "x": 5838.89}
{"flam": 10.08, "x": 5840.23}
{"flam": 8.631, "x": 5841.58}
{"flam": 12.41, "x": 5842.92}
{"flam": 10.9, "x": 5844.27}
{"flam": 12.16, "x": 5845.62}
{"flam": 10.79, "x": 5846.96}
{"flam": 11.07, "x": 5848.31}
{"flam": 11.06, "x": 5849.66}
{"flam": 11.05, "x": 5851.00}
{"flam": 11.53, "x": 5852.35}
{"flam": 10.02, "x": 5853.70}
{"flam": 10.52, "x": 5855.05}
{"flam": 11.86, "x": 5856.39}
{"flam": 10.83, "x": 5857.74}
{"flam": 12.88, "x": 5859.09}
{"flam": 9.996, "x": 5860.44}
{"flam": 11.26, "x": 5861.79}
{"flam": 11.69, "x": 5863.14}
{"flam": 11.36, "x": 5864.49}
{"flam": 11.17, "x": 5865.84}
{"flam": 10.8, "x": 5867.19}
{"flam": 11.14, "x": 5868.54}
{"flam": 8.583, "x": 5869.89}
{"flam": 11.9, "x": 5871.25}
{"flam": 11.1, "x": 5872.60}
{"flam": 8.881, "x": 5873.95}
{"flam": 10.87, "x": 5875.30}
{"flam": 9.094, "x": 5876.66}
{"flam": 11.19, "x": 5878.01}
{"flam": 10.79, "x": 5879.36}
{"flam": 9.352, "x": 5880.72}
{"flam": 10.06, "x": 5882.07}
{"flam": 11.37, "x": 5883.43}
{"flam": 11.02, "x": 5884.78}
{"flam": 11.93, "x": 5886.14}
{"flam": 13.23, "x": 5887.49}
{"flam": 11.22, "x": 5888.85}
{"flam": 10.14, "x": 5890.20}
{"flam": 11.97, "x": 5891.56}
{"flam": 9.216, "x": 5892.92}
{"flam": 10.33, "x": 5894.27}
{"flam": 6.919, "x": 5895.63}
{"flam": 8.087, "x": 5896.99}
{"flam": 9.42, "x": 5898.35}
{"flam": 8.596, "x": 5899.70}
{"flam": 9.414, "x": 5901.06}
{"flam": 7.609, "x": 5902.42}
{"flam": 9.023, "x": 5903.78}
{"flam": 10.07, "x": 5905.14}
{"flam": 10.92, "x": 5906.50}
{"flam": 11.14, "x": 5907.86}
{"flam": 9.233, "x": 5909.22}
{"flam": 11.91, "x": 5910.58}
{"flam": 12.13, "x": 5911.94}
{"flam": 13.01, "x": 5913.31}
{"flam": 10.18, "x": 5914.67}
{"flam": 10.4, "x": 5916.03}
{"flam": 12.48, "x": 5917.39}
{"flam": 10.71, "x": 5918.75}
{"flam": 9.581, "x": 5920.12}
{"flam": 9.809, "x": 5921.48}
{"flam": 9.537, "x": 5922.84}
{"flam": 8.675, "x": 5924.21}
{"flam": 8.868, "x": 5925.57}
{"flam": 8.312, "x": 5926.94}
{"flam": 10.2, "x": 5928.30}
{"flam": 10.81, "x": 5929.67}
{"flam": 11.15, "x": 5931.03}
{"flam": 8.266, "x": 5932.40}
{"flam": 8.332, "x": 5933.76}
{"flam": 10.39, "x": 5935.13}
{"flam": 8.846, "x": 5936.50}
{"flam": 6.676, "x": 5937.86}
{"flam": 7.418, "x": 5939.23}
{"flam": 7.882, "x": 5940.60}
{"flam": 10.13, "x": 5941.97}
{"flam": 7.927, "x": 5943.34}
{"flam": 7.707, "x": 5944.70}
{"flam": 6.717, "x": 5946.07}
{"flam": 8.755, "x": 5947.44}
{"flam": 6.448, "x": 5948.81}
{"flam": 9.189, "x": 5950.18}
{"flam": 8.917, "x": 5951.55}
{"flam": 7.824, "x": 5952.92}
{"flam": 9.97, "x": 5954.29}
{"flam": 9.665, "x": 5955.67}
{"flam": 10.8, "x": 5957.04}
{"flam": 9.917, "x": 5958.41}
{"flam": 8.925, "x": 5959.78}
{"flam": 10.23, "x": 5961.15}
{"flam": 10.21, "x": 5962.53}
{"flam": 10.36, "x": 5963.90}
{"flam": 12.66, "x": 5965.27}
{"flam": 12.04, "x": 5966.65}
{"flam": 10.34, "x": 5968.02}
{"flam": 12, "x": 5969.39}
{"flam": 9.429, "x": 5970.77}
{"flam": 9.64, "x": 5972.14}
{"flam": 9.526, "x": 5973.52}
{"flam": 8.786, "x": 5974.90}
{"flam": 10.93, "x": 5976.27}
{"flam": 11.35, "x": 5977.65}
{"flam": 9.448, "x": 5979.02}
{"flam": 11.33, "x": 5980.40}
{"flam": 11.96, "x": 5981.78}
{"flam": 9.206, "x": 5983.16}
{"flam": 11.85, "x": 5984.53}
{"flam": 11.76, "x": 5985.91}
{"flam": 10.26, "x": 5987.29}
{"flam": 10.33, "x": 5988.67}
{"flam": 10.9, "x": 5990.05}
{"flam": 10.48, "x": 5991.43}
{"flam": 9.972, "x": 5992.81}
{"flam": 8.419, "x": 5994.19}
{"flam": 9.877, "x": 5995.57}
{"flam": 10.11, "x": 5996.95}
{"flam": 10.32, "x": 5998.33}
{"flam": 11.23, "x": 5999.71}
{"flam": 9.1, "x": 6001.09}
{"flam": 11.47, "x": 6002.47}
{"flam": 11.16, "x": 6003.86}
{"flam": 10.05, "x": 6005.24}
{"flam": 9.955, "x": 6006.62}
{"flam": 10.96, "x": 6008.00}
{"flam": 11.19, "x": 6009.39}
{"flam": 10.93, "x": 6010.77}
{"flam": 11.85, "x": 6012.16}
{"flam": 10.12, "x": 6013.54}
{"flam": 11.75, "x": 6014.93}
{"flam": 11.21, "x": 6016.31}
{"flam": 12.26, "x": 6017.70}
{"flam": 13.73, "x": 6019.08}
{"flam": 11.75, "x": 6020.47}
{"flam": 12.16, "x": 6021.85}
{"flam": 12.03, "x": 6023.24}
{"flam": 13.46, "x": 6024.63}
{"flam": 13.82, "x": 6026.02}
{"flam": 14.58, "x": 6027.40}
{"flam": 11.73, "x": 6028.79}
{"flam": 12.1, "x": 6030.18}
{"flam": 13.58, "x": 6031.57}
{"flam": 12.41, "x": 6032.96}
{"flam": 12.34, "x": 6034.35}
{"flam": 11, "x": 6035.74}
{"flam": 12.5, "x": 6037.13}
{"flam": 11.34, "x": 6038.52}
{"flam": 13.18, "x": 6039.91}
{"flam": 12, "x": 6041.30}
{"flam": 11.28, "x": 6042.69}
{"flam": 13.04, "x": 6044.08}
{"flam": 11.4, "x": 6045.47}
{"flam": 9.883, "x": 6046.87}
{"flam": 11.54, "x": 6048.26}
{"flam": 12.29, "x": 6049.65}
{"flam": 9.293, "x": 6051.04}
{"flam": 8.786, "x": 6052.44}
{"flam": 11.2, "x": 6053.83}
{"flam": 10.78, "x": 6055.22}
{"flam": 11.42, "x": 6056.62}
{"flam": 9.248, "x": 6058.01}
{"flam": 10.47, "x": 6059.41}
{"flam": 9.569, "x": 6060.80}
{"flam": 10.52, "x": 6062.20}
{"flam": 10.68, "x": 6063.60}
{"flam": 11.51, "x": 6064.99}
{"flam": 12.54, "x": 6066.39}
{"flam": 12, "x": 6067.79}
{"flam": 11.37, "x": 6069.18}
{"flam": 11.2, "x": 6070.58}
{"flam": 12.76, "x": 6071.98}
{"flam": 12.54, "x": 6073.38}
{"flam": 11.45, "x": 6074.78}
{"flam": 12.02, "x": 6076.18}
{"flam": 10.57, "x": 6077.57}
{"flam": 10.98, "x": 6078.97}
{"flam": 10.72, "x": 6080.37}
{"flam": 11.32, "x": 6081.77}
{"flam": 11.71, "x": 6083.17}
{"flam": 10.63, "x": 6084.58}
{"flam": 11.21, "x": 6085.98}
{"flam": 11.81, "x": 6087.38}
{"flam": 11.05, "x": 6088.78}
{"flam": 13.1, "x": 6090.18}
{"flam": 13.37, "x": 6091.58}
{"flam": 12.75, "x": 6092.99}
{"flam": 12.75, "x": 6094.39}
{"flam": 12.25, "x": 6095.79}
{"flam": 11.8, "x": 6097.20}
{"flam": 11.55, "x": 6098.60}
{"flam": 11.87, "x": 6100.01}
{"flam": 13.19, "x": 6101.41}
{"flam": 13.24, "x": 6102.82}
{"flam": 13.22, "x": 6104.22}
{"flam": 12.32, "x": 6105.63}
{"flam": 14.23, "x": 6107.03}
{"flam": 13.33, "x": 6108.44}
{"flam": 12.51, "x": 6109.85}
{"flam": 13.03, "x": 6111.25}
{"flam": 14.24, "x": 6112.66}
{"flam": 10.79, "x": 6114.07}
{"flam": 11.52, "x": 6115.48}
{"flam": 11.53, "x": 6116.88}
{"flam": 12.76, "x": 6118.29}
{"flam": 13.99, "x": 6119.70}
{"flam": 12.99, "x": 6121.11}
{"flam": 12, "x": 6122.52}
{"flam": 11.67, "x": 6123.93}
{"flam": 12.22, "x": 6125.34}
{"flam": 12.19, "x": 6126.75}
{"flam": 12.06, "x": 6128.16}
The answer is 0.9 angstroms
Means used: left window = 10.1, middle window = 10.5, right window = 11.6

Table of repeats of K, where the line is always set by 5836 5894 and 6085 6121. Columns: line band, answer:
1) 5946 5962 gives 3.4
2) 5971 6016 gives 4.8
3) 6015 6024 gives -0.2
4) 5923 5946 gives 5.1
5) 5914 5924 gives 0.8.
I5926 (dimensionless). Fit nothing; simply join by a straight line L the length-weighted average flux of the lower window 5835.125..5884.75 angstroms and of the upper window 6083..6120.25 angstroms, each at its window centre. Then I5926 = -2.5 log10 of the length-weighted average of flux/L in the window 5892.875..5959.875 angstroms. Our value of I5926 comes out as 0.19 mag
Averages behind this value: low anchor 10.8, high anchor 12.4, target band 9.37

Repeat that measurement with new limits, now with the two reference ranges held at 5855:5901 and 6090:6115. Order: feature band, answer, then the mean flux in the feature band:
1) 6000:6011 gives 0.114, 10.6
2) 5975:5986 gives 0.069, 10.8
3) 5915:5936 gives 0.122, 9.83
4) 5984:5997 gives 0.123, 10.4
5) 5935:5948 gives 0.341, 8.15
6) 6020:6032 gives -0.072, 12.8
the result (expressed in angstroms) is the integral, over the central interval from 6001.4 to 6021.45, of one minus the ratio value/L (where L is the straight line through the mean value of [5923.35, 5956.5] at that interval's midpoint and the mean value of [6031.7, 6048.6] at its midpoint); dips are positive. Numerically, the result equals -0.5 angstroms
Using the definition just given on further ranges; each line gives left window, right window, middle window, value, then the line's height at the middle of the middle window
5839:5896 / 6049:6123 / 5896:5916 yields 1.7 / 11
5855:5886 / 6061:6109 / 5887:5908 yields 2.3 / 10.9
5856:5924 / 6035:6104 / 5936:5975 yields 5.7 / 10.9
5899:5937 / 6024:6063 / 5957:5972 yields 0.0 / 10.6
